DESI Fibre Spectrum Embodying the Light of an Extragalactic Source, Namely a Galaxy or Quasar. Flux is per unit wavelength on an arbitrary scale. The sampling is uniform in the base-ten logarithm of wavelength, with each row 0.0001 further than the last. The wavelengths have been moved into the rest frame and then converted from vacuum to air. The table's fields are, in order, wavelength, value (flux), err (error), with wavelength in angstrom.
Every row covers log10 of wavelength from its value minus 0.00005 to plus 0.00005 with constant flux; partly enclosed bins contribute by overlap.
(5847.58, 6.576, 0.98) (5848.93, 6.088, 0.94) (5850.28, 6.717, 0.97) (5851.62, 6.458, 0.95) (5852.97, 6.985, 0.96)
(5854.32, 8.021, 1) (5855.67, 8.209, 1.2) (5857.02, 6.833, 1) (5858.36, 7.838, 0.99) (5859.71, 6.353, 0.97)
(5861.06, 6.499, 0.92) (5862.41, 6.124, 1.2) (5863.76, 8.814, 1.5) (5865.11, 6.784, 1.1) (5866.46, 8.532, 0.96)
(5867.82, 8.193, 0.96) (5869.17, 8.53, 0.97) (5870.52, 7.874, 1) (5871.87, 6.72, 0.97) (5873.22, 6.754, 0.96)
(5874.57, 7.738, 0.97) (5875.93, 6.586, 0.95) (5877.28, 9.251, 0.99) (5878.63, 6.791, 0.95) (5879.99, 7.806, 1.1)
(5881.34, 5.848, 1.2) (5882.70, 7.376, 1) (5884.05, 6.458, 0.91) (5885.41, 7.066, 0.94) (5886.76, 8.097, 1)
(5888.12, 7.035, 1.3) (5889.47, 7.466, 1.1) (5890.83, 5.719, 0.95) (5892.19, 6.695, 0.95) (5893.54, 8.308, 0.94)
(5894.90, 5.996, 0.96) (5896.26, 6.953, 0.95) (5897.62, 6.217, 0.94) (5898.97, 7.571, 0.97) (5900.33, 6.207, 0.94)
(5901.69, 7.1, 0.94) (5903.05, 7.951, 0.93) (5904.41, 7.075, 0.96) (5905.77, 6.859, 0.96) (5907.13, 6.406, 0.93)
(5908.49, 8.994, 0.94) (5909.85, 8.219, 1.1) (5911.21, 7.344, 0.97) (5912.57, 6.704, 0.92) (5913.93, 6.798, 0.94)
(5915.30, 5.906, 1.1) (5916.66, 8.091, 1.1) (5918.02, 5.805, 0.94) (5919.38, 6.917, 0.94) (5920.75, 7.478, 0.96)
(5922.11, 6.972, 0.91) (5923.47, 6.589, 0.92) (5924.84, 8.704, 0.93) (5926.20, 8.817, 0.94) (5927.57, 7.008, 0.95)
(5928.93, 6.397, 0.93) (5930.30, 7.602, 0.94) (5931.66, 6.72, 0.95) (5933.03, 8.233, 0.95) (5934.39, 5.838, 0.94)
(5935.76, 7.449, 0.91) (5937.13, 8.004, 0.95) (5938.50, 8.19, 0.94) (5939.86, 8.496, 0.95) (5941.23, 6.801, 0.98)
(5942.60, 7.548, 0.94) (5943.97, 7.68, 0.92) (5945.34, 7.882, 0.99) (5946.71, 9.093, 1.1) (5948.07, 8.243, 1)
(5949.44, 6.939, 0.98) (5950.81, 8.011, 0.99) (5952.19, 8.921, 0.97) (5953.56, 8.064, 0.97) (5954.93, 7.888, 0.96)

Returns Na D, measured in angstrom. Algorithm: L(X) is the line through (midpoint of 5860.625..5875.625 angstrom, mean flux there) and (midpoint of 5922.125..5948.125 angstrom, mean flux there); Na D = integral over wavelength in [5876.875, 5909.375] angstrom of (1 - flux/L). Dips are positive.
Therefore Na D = 1.8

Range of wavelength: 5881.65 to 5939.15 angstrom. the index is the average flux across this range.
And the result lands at 7.17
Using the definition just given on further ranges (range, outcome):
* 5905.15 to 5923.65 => 7.09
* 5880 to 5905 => 6.97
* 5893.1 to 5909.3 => 7.13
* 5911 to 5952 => 7.43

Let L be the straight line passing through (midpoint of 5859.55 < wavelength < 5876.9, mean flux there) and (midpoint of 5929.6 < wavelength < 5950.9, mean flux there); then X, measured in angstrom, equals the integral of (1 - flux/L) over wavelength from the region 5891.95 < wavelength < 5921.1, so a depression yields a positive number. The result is 1.8 angstrom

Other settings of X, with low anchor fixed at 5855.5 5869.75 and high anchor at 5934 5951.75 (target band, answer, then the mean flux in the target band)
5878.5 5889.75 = 0.7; 7.11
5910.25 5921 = 1.1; 6.89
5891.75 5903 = 1.0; 6.95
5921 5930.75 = 0.3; 7.44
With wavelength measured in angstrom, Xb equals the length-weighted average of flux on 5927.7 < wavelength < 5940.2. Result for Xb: 7.39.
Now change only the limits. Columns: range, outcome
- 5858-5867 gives 7.24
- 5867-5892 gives 7.29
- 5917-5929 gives 7.26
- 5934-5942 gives 7.52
